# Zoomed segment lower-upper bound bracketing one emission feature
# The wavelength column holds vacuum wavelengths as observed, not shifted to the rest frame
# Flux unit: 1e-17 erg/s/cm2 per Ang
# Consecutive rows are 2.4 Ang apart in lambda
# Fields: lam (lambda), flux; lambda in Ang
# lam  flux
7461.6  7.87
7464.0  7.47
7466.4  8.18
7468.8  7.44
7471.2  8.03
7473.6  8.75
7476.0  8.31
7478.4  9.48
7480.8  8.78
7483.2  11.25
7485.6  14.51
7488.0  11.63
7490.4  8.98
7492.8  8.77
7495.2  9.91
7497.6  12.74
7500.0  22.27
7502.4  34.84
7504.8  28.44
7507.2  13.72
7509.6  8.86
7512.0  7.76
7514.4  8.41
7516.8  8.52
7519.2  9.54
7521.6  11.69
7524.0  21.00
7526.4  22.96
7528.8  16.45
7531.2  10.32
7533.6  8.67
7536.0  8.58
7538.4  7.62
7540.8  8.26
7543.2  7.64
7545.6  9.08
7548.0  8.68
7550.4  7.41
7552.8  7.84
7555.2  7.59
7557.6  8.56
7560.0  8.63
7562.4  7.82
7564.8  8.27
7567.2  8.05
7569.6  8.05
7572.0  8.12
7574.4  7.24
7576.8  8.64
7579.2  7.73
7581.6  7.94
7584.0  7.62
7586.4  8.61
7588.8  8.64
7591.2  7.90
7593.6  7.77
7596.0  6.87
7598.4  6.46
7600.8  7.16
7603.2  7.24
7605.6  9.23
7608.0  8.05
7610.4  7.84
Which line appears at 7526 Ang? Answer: [N II] 6583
